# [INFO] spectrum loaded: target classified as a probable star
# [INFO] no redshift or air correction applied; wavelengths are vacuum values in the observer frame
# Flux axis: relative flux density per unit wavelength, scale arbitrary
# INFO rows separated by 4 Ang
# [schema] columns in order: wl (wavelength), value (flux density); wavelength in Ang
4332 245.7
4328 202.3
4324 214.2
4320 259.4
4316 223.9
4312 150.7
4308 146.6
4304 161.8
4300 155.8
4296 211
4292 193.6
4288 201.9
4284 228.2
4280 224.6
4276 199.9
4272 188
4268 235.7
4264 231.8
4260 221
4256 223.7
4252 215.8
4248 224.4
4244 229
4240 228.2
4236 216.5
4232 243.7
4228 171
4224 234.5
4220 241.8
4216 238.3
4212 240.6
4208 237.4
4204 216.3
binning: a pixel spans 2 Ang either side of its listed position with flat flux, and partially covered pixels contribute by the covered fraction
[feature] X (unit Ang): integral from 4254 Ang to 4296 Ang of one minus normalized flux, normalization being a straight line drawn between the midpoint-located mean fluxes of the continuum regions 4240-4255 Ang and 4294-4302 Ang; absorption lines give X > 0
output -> -2.7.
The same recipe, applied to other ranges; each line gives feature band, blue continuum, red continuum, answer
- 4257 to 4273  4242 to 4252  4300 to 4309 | -1.5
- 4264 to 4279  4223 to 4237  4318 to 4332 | 0.6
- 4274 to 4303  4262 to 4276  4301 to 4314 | -2.6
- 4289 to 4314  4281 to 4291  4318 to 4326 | 5.8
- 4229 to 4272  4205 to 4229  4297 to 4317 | -3.8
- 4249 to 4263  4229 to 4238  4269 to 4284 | -0.3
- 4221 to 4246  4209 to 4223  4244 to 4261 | 1.1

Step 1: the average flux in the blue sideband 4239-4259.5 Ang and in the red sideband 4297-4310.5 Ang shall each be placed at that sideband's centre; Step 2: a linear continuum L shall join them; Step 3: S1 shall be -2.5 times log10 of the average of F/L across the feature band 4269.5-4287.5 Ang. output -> -0.12 mag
